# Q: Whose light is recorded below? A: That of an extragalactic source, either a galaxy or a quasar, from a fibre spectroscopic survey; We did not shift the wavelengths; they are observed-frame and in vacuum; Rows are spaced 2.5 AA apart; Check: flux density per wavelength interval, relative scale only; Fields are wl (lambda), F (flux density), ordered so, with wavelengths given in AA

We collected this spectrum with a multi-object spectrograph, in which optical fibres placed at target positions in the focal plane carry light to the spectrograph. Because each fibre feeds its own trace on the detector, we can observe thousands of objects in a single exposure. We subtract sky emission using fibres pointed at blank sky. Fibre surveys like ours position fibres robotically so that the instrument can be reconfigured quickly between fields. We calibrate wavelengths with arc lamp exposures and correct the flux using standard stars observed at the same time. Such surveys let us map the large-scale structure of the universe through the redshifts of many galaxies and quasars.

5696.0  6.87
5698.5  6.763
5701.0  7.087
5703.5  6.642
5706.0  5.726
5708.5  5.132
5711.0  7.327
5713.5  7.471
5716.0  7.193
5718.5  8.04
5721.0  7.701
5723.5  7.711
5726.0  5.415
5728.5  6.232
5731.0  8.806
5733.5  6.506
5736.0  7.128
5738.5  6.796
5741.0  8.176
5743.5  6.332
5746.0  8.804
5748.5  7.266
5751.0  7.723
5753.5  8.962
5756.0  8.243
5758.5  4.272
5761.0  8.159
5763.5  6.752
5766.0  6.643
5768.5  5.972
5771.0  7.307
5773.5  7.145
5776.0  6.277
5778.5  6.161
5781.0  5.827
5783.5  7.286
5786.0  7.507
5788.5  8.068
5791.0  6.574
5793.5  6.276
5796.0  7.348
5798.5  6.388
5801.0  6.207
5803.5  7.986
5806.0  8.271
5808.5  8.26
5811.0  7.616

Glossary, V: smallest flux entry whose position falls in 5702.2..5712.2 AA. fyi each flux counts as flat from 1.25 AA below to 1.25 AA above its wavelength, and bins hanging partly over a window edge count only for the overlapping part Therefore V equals 5.132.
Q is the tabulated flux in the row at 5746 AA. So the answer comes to 8.804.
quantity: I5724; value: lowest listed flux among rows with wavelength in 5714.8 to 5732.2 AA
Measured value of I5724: 5.415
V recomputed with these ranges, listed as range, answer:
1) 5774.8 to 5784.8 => 5.827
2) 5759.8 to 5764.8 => 6.752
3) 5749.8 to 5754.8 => 7.723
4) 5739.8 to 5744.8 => 6.332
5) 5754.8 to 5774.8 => 4.272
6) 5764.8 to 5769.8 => 5.972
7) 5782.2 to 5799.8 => 6.276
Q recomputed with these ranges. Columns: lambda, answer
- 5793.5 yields 6.276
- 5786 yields 7.507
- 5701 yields 7.087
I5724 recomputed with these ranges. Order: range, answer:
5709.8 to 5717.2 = 7.193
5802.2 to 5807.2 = 7.986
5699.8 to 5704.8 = 6.642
